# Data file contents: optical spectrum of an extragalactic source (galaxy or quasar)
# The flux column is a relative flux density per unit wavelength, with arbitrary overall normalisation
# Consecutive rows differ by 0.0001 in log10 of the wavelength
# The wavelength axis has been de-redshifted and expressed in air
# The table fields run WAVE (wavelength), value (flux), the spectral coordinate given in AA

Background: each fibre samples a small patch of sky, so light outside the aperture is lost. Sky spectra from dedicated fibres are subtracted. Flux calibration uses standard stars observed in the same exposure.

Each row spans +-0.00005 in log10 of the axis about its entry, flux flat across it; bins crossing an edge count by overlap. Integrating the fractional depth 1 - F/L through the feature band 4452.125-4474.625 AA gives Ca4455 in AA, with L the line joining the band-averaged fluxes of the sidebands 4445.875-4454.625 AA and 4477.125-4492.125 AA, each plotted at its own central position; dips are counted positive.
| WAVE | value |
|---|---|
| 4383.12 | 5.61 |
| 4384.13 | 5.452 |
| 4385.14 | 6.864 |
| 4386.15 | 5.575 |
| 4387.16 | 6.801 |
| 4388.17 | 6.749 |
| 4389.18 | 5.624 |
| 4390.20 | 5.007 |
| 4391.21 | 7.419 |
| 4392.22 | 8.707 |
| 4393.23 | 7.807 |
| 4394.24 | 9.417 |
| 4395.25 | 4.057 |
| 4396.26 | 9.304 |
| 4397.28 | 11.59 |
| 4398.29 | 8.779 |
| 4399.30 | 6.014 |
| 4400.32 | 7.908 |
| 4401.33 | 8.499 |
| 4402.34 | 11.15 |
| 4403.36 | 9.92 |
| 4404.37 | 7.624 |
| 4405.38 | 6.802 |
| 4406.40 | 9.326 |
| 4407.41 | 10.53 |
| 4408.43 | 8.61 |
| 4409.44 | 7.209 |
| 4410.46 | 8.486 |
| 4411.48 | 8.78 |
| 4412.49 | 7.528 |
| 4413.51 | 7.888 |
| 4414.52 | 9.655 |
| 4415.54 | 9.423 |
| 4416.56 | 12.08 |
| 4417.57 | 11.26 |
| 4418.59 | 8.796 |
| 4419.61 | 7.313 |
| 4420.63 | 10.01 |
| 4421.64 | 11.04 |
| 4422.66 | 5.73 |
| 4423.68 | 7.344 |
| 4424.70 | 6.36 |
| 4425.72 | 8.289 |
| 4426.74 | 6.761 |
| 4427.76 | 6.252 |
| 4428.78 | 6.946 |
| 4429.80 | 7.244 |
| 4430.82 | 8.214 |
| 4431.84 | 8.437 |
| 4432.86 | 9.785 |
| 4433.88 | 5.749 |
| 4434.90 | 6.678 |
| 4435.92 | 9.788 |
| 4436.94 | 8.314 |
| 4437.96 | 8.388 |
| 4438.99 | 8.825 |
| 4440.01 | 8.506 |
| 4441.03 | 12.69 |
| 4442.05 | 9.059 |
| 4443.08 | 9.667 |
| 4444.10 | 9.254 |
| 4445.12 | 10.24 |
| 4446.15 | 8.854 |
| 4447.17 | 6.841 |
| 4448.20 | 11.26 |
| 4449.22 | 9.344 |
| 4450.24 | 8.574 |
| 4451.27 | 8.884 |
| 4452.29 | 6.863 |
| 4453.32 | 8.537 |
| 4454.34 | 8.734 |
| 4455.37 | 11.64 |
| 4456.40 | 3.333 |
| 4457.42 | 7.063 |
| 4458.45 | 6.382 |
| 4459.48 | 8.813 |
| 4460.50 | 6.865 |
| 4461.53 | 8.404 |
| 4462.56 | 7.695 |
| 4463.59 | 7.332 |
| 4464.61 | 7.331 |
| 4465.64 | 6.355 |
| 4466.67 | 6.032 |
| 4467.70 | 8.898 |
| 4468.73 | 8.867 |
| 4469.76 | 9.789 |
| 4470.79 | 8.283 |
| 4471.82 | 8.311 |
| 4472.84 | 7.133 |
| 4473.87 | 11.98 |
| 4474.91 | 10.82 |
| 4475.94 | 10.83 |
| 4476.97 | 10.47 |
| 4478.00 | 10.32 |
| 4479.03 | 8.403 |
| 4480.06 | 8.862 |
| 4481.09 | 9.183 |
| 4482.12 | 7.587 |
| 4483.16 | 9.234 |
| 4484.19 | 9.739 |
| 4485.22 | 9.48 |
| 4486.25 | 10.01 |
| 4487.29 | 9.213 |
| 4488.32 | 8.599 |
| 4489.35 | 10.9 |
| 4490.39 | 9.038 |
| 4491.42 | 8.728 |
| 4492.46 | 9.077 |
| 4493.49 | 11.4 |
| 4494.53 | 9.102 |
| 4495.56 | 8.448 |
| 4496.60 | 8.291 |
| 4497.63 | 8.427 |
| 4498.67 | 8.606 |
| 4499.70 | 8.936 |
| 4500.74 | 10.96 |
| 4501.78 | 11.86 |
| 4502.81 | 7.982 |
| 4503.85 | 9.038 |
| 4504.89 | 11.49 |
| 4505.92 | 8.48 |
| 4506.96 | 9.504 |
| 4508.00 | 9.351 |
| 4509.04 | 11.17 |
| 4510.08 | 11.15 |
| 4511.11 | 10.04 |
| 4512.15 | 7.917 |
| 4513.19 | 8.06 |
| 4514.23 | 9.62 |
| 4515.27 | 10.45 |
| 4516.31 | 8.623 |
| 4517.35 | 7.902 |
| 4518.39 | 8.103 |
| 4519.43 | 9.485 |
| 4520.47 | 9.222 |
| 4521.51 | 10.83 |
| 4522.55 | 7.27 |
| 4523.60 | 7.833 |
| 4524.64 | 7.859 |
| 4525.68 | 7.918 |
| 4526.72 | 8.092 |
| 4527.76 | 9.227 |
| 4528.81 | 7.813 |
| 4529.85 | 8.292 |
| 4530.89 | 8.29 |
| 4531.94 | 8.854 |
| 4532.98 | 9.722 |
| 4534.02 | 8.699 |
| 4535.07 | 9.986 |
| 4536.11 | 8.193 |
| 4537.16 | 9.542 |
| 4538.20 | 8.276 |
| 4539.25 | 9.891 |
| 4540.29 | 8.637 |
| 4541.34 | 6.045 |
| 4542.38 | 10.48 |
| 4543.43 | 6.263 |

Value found 2.3 AA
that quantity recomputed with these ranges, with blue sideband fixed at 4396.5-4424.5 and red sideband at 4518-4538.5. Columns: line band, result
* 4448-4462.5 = 1.1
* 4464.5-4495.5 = -1.4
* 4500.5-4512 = -1.7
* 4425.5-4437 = 1.5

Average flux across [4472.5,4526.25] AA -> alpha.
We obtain 9.33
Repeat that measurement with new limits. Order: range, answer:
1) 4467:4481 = 9.41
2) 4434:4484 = 8.64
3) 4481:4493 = 9.24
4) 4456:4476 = 7.99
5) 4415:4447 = 8.6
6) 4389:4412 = 8.23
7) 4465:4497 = 9.14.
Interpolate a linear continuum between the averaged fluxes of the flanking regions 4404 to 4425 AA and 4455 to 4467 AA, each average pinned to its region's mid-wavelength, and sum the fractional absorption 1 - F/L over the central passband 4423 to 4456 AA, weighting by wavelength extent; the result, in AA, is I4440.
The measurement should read -2.55 AA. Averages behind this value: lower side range 8.69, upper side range 7.24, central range 8.48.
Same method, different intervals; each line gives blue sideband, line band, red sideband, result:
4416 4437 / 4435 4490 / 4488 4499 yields -0.5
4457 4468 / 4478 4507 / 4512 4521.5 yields -3.8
